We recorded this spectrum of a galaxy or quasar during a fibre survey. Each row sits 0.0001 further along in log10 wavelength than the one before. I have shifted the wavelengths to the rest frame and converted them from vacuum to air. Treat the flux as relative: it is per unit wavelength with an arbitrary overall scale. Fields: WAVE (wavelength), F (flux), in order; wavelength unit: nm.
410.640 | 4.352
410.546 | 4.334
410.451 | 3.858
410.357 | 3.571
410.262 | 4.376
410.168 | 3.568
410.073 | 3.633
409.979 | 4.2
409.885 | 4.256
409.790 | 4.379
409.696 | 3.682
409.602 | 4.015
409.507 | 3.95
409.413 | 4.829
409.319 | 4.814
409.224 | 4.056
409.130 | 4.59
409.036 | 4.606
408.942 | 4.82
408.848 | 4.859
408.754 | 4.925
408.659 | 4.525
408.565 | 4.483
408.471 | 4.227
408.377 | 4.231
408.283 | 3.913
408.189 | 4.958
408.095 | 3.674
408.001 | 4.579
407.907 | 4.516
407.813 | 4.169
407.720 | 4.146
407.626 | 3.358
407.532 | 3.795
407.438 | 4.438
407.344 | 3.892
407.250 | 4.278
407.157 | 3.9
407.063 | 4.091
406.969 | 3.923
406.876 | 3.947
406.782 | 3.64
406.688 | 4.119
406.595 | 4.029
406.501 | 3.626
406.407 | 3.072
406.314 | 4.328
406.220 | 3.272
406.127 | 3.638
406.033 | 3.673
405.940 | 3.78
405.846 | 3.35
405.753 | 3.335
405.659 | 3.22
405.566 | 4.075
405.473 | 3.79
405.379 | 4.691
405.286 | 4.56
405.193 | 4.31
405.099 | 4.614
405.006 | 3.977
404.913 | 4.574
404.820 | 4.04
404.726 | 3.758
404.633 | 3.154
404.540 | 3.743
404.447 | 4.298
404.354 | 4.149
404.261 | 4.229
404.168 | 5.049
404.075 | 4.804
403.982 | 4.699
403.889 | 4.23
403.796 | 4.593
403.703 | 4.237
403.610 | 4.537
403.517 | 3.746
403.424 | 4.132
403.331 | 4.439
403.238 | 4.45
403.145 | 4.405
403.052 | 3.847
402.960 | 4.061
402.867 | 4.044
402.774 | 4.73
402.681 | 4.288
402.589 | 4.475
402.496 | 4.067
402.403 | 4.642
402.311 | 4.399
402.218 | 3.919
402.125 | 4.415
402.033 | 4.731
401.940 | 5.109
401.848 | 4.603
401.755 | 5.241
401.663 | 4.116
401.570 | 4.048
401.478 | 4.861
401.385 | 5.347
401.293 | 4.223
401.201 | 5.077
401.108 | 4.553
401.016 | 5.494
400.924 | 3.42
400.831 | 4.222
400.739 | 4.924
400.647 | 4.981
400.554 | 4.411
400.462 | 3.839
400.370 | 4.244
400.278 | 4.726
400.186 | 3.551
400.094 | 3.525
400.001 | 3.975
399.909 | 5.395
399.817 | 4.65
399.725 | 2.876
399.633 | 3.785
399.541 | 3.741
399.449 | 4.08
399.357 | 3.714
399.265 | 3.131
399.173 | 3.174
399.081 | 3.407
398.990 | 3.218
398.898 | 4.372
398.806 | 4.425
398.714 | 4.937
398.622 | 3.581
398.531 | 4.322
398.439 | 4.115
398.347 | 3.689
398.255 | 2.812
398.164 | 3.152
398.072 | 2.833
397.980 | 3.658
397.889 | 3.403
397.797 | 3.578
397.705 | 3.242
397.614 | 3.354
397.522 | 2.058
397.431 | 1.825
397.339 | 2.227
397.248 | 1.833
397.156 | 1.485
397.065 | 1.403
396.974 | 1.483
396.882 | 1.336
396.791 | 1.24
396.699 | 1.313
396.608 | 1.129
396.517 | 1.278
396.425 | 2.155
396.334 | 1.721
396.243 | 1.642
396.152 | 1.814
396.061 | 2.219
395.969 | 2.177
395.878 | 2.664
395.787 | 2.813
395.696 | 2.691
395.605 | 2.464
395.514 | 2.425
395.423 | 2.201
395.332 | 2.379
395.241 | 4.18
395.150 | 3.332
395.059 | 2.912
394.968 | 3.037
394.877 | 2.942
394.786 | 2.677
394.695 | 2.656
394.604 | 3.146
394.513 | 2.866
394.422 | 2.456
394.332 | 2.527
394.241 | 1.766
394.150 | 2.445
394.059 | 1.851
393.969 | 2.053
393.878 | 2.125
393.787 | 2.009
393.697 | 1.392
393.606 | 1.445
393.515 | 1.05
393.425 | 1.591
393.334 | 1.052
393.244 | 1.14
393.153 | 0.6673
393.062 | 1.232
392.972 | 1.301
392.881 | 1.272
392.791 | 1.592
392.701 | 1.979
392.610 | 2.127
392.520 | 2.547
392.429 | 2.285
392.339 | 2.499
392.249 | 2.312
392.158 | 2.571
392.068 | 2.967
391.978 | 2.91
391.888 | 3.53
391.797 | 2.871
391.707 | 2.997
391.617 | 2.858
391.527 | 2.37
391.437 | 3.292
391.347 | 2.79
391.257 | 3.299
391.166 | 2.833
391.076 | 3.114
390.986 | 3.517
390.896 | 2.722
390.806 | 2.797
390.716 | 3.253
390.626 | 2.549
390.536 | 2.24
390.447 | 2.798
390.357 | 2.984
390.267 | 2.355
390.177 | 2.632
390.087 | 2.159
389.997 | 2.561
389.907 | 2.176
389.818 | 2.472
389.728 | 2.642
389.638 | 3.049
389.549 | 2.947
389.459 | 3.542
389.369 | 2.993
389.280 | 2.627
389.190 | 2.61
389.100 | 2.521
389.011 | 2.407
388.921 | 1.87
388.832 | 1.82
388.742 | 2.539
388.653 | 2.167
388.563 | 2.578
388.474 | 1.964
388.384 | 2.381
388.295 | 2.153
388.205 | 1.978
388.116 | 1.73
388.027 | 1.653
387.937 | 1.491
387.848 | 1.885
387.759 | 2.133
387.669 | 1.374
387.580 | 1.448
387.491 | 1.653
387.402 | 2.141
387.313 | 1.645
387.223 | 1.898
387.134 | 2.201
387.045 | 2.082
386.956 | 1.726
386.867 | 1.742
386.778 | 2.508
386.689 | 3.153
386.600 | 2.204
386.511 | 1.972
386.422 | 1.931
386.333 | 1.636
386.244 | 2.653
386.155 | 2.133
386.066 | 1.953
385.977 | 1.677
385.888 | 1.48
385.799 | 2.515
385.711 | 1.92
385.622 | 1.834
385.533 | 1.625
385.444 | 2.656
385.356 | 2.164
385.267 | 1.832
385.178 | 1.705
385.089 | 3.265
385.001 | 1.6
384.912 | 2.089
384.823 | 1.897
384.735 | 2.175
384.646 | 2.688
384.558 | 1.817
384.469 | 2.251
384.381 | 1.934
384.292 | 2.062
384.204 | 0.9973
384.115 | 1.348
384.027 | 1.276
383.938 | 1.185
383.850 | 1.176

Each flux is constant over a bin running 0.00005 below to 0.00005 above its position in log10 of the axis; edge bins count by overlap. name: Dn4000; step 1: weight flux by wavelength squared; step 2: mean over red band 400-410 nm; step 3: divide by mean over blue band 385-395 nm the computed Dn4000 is 2.0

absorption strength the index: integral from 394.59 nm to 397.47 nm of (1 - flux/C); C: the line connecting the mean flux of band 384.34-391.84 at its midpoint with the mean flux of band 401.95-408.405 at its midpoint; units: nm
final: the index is 0.85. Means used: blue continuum 2.32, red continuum 4.12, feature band 2.2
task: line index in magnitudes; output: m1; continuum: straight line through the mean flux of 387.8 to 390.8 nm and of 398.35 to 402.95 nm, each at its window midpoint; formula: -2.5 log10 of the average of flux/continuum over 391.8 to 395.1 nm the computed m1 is 0.40 mag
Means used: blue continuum 2.42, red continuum 4.26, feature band 2.14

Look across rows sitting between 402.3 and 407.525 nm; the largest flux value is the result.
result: 5.049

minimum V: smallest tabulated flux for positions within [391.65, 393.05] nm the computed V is 1.272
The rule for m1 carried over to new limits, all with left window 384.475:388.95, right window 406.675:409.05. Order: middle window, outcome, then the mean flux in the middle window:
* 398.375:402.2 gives -0.229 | 4.25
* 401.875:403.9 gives -0.172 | 4.34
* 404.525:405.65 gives -0.040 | 4.09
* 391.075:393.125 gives 0.044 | 2.47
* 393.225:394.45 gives 0.481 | 1.78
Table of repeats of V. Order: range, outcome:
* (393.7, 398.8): 1.129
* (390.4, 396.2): 0.6673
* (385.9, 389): 1.374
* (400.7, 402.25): 3.42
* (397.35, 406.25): 1.825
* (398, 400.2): 2.812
